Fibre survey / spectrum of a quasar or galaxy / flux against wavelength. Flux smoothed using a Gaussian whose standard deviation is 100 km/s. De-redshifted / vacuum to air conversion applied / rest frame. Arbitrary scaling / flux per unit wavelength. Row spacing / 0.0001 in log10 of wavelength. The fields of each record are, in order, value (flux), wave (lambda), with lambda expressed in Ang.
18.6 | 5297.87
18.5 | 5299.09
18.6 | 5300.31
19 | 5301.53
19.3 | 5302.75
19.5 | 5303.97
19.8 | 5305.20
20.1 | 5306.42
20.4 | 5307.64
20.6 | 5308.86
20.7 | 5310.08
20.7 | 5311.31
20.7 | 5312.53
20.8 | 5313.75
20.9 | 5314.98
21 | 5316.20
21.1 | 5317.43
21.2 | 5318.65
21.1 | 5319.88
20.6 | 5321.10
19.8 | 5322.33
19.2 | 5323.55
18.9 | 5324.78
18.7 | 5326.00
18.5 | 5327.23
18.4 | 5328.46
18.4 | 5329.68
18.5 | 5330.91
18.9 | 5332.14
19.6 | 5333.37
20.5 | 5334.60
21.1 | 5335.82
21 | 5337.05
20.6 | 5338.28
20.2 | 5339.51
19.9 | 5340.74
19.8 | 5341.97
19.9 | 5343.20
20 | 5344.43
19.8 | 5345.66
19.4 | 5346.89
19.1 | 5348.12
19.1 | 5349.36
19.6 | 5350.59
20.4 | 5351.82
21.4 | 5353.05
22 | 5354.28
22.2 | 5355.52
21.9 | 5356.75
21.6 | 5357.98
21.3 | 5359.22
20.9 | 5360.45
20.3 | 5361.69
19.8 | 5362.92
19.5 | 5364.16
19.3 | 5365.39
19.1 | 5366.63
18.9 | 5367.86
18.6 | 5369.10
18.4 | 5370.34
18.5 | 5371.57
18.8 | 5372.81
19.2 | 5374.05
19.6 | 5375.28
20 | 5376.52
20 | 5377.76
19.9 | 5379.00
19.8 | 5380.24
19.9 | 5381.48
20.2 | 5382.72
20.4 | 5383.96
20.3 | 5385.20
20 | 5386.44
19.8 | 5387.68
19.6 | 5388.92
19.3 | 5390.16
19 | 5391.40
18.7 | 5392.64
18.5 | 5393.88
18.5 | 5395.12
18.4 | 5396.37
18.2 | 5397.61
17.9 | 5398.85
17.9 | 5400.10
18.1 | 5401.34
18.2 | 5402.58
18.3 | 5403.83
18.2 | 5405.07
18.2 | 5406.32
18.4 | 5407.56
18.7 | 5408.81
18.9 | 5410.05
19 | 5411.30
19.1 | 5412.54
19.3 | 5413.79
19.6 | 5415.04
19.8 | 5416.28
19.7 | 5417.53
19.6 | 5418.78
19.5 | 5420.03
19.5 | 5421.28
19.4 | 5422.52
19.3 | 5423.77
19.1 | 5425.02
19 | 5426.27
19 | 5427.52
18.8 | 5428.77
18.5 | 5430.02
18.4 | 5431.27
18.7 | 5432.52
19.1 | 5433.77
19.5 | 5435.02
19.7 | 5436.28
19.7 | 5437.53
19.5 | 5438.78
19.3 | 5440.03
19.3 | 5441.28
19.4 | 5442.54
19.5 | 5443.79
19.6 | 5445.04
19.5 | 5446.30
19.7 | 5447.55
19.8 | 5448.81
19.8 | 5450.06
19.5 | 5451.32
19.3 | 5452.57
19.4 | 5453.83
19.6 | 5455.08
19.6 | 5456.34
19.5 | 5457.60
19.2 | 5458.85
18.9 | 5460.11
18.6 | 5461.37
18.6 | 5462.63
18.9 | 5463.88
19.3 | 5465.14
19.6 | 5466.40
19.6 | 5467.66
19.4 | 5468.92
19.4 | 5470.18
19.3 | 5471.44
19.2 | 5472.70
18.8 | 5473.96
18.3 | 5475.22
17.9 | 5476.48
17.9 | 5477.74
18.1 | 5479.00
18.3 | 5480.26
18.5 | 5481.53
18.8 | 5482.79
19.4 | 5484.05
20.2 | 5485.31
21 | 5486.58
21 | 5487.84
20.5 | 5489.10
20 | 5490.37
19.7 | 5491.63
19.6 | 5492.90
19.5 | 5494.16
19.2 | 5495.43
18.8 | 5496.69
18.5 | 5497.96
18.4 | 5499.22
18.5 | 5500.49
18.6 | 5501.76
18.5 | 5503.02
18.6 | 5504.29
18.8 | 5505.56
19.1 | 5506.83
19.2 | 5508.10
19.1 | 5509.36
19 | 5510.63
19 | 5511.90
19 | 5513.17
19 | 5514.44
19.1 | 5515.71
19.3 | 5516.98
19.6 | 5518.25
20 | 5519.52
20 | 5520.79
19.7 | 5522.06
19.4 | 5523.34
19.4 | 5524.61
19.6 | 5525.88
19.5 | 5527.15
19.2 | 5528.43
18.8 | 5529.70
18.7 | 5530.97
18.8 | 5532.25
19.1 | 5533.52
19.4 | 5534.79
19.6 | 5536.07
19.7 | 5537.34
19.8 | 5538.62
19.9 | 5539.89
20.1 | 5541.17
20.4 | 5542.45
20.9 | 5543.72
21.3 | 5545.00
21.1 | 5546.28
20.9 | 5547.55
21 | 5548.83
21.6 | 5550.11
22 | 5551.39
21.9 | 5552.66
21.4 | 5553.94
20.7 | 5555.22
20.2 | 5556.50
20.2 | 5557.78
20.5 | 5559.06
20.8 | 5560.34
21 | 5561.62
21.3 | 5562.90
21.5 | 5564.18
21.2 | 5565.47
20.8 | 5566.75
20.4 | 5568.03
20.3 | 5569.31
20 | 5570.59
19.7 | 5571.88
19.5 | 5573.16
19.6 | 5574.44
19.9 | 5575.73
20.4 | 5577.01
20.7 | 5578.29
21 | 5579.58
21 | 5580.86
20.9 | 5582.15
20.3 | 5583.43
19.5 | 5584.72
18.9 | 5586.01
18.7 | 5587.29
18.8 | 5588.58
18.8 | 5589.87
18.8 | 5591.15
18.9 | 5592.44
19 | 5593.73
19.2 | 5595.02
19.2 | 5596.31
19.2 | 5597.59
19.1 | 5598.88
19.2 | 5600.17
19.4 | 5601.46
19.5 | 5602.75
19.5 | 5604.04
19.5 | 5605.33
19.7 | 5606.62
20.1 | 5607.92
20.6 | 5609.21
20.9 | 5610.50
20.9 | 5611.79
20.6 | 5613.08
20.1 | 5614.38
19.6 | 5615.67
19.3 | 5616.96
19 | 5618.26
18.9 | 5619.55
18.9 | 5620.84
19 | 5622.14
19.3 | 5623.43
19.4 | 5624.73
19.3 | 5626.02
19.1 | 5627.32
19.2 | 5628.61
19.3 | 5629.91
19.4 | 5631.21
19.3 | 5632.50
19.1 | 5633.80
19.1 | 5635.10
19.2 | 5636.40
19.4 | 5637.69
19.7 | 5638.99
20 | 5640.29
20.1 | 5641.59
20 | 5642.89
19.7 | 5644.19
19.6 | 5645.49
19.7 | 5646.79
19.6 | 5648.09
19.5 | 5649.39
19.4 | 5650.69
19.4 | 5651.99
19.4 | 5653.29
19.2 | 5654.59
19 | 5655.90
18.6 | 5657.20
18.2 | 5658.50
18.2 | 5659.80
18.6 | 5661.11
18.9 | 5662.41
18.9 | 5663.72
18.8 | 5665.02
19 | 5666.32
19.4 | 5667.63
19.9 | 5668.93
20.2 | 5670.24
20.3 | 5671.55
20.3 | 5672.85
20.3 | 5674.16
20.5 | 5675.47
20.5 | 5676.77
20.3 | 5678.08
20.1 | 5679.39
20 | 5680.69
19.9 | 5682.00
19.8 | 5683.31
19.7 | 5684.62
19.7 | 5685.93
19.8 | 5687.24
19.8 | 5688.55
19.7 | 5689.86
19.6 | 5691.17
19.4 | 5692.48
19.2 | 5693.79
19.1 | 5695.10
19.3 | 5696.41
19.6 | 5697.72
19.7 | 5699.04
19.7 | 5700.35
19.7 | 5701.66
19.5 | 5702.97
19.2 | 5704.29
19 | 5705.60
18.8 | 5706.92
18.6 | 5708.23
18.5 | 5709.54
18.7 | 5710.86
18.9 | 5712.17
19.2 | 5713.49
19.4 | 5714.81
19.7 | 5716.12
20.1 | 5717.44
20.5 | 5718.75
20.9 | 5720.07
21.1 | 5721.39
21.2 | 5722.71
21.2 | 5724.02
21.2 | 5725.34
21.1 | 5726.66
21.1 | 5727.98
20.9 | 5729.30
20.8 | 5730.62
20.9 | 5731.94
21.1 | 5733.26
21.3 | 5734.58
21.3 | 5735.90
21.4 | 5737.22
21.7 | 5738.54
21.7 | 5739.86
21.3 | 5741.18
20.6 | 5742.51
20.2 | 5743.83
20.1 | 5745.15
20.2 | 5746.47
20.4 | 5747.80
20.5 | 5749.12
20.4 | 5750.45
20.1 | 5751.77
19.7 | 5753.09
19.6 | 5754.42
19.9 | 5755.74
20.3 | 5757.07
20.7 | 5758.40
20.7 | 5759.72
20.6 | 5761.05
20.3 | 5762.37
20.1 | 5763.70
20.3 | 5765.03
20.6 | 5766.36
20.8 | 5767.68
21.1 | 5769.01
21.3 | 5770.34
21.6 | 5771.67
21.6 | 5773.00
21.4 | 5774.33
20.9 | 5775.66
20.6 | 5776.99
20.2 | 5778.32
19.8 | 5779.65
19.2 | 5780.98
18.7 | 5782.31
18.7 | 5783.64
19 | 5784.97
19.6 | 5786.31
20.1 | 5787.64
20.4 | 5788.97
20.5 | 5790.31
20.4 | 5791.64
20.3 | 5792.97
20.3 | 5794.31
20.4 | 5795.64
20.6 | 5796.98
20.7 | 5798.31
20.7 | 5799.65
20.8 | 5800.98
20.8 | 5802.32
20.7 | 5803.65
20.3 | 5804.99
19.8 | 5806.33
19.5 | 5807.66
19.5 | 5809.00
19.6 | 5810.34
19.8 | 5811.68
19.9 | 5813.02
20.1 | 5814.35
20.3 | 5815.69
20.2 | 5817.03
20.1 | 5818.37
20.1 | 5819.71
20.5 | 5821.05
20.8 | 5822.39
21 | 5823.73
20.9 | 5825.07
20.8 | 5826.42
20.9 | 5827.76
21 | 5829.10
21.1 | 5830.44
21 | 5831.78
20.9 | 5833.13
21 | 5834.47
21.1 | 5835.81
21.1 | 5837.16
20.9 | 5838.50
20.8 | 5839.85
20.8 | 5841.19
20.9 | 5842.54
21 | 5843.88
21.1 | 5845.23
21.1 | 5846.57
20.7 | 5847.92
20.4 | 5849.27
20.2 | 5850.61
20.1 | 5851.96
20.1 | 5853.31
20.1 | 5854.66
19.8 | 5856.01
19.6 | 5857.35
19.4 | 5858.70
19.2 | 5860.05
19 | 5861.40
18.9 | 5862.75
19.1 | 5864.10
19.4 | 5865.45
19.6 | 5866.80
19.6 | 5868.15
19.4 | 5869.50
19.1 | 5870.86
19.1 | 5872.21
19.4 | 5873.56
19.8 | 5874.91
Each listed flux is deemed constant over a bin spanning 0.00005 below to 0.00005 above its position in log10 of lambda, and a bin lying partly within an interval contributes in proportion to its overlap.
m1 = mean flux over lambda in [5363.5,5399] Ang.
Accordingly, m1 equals 19.3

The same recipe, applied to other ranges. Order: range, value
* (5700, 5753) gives 20.3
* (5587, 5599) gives 19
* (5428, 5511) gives 19.2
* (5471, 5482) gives 18.5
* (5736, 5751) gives 20.8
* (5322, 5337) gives 19.3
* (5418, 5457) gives 19.3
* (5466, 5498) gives 19.3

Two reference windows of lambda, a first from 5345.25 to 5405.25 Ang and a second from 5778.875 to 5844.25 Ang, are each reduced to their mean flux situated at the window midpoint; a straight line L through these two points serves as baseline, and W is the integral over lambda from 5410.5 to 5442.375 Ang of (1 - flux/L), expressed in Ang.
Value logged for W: 0.64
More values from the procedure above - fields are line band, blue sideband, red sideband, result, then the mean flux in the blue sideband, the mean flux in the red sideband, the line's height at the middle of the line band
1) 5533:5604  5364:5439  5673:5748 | -1.8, 19.1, 20.1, 19.7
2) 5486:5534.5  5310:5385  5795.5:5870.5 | 2.0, 20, 20.3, 20.1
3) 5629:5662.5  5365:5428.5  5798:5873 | 0.8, 19.1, 20.3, 19.8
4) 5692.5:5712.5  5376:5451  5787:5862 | 0.9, 19.2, 20.4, 20.1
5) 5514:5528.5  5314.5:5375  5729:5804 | 0.5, 19.9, 20.5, 20.2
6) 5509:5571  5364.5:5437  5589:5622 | -2.4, 19.1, 19.5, 19.4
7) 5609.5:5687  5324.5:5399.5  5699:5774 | 2.6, 19.7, 20.4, 20.2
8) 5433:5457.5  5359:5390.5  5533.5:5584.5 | 0.6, 19.7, 20.6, 20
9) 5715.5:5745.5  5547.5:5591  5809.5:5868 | -0.8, 20.4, 20.3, 20.4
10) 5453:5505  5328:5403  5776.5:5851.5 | 1.8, 19.6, 20.4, 19.8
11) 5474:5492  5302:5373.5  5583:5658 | 0.4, 20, 19.4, 19.7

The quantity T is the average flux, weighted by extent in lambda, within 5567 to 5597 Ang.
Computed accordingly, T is 19.7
